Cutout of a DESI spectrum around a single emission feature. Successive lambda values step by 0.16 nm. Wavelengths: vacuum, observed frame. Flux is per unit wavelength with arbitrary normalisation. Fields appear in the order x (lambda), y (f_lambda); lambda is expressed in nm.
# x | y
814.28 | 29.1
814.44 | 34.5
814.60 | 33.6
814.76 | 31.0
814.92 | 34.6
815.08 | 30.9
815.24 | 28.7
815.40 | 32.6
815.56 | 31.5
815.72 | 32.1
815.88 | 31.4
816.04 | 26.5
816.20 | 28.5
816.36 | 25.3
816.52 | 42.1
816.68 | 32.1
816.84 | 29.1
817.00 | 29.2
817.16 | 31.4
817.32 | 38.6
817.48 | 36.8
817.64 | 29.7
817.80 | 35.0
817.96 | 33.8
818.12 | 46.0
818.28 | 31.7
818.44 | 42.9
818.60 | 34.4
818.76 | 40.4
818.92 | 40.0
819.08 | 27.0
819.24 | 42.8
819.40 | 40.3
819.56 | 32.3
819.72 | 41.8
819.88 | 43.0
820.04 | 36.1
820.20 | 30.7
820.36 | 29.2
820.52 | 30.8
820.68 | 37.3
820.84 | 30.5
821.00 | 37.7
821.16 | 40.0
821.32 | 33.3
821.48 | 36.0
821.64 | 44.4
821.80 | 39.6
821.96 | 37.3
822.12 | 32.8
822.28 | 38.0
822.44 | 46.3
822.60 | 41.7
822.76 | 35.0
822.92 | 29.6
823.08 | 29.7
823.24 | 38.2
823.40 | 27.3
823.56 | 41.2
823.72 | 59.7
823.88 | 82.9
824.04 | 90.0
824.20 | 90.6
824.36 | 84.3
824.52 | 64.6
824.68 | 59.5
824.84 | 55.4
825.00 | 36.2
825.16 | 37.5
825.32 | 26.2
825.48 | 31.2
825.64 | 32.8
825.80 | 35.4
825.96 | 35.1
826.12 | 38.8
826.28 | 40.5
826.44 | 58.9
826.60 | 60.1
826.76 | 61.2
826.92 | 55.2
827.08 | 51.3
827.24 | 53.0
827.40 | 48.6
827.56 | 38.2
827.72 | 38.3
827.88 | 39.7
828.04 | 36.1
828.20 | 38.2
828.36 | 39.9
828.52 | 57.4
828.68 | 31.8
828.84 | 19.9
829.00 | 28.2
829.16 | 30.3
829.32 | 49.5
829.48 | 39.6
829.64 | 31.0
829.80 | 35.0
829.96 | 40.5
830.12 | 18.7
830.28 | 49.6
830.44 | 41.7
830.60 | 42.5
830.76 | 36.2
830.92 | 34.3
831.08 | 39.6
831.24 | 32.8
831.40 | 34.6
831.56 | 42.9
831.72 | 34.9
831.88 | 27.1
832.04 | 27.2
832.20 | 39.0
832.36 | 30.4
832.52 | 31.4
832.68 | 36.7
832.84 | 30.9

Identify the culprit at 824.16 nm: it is Halpha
